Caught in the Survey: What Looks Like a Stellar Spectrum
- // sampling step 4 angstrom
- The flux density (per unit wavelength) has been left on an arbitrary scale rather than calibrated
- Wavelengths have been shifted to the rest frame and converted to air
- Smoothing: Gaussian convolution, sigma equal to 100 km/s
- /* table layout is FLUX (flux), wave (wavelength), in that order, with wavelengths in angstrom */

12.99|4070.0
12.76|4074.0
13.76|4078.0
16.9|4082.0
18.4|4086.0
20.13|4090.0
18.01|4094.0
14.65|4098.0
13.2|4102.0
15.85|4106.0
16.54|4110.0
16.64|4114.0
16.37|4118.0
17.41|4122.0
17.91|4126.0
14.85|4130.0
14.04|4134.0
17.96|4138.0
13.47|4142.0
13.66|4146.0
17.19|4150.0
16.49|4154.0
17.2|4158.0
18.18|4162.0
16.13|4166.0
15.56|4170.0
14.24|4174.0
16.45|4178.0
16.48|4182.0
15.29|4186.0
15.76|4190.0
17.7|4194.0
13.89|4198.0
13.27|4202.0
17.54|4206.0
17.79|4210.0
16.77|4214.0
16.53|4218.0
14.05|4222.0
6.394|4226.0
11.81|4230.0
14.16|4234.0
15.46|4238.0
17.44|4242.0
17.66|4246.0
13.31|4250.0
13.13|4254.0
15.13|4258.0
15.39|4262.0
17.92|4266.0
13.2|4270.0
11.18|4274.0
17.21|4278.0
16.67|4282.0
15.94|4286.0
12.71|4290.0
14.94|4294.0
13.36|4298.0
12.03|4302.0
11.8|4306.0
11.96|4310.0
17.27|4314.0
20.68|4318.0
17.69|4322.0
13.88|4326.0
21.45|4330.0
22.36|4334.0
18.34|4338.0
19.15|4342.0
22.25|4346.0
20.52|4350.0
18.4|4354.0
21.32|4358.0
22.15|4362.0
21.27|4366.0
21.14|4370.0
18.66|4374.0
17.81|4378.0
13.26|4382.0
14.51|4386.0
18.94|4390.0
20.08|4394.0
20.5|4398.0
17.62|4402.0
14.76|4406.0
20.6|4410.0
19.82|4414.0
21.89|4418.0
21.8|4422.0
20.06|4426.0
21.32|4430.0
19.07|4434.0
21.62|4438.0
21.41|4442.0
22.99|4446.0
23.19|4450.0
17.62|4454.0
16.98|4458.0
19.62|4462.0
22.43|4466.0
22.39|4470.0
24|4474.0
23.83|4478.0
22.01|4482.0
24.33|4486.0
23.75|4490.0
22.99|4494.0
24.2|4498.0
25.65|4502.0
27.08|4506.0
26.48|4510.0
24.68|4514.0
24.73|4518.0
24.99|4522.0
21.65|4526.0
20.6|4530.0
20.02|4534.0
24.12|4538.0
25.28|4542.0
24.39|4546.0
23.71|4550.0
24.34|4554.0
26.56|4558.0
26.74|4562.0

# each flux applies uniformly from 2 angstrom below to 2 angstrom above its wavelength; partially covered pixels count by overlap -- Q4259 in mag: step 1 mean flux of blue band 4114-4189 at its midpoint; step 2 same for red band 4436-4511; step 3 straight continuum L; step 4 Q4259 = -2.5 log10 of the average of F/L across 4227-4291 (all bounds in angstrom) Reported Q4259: 0.230 mag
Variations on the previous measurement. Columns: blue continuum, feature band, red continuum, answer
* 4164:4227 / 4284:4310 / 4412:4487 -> 0.31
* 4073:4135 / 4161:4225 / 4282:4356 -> 0.05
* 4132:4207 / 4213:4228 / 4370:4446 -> 0.24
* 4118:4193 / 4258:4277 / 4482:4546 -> 0.25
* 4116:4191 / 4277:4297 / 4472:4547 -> 0.23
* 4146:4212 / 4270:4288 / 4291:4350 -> 0.12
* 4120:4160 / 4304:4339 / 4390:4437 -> 0.08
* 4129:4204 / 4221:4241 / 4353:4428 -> 0.31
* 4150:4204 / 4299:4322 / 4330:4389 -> 0.23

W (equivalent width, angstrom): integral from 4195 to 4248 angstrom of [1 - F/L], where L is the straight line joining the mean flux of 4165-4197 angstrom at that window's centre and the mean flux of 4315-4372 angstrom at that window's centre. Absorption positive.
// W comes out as 6.3 angstrom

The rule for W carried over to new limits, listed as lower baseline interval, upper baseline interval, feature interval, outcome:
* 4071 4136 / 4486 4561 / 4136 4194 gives 3.9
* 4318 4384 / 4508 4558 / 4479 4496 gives -0.4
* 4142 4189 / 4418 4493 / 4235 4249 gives 0.8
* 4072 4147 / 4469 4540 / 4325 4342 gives 0.9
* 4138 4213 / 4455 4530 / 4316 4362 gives 0.0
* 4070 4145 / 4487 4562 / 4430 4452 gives 0.9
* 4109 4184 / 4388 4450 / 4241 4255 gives 1.8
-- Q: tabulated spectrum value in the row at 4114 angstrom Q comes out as 16.64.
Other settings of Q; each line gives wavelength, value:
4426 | 20.06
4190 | 15.76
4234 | 14.16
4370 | 21.14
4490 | 23.75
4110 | 16.54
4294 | 14.94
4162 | 18.18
